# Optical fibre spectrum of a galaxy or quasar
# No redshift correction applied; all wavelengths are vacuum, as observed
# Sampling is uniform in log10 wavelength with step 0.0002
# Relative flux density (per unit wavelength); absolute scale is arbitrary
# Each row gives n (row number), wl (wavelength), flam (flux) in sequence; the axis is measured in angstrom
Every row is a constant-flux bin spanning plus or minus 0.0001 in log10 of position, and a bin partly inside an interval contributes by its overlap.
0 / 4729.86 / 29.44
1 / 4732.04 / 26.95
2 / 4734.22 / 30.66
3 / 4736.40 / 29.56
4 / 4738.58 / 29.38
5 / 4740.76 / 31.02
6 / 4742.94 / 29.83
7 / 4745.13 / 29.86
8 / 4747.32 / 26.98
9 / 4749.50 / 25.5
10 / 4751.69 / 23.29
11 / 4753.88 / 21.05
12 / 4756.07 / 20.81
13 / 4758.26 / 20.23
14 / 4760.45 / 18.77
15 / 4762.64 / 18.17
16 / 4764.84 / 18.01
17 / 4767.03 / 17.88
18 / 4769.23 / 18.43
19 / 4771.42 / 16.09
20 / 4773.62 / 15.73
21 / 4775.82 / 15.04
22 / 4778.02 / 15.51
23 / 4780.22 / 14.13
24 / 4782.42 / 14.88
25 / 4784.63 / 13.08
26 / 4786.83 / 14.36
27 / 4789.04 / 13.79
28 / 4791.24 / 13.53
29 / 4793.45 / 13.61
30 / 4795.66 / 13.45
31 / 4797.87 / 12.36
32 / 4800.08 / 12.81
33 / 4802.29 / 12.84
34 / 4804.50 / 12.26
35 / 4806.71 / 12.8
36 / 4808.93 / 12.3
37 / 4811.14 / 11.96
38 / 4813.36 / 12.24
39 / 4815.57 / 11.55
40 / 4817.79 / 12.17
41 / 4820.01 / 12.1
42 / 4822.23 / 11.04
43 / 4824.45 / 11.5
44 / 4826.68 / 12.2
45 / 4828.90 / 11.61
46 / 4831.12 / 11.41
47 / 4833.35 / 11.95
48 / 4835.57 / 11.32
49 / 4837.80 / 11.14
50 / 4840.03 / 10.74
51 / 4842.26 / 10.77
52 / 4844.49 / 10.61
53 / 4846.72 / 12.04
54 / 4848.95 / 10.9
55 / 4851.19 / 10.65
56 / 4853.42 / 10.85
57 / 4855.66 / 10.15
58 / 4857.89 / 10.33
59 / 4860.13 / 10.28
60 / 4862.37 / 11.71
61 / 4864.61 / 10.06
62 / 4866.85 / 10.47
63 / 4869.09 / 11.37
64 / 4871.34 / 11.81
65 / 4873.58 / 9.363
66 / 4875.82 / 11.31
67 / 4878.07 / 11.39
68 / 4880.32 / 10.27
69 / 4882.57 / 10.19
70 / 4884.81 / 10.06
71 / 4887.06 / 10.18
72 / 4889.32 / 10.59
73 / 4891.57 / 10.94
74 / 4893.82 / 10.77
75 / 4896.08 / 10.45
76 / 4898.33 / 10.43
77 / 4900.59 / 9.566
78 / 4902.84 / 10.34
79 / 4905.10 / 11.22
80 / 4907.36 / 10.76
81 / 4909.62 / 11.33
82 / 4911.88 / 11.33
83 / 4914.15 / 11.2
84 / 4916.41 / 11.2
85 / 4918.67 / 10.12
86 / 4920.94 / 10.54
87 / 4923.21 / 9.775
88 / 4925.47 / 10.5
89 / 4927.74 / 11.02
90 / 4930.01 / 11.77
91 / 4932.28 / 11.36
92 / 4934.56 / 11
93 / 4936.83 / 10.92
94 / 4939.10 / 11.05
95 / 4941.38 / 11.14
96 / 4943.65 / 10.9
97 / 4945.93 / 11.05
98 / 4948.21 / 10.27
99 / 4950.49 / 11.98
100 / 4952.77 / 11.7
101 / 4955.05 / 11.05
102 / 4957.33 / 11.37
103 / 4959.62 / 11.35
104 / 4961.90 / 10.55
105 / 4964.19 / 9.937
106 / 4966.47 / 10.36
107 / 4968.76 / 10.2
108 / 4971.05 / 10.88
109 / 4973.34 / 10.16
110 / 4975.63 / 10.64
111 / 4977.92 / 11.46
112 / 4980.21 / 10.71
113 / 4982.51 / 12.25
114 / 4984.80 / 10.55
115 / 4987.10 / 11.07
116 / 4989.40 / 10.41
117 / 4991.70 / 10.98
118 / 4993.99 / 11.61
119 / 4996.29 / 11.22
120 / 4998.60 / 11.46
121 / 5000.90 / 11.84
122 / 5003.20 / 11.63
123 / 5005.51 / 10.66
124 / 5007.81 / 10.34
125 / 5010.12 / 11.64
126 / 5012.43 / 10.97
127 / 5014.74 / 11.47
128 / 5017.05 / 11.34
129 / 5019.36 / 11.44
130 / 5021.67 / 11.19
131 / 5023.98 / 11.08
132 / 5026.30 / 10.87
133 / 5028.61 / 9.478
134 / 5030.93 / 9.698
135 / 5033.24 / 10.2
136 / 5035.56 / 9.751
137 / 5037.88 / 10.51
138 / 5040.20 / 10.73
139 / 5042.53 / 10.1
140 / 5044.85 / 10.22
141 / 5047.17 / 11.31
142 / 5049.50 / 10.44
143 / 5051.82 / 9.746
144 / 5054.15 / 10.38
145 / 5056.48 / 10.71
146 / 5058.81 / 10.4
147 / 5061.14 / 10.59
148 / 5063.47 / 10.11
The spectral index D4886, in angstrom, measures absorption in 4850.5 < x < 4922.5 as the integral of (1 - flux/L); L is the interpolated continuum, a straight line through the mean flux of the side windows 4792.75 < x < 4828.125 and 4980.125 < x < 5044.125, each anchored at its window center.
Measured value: 6.8 angstrom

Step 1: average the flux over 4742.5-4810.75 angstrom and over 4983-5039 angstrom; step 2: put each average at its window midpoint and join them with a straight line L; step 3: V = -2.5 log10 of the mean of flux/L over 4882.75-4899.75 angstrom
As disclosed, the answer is 0.32 mag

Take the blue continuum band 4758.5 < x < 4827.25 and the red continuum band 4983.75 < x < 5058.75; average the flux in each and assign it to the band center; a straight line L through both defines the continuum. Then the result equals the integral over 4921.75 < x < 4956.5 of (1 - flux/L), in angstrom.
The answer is 2.7 angstrom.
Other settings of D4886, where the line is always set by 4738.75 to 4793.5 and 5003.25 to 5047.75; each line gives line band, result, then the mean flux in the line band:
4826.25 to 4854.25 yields 9.5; 11.2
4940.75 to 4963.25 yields 3.5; 11.1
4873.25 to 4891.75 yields 6.0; 10.5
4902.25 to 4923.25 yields 5.3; 10.8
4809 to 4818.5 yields 3.1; 12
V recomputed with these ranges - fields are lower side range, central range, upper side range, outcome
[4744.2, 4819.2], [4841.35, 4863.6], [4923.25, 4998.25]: 0.293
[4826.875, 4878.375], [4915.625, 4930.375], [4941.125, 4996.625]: 0.032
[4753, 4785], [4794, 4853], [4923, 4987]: 0.290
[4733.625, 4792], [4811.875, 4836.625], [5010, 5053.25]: 0.479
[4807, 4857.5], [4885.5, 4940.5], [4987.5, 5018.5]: 0.055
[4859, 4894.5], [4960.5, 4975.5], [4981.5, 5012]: 0.069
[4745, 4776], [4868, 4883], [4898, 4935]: 0.221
